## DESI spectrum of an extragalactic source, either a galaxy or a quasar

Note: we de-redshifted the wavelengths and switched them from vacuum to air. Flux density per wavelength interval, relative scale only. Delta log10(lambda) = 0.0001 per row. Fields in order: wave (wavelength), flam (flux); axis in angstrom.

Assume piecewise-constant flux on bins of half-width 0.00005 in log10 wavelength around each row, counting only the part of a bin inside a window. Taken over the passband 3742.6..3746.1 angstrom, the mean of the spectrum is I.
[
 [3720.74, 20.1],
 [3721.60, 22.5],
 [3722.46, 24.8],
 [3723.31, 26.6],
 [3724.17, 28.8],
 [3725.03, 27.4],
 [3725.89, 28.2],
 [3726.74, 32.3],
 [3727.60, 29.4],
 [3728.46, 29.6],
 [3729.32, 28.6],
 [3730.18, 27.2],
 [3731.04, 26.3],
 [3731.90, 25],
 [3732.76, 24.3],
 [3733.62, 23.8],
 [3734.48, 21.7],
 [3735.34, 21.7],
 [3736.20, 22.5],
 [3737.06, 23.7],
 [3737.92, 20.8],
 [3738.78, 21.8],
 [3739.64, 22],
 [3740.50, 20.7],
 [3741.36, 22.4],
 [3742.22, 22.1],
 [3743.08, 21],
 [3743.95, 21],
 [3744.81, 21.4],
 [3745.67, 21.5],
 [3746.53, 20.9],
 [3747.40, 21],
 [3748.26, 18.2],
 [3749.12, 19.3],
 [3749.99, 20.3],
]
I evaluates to 21.2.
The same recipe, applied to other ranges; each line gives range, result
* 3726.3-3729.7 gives 30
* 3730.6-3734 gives 24.9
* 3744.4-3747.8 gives 21.2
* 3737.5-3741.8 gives 21.6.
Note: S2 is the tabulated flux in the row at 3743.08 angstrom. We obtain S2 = 21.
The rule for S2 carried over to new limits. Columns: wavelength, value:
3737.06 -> 23.7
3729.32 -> 28.6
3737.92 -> 20.8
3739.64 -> 22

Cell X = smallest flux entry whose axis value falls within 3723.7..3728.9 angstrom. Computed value 27.4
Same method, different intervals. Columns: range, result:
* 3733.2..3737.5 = 21.7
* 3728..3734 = 23.8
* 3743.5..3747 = 20.9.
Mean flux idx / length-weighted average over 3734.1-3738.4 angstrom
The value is 22.1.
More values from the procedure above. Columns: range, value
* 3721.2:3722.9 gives 23.8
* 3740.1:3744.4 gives 21.4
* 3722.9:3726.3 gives 27.7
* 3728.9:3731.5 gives 27.3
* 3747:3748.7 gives 19.6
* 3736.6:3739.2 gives 22.1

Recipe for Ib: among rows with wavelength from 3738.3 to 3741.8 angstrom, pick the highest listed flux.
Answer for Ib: 22.4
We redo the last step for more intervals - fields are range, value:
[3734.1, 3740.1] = 23.7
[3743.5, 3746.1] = 21.5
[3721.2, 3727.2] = 32.3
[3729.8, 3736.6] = 27.2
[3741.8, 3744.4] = 22.1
